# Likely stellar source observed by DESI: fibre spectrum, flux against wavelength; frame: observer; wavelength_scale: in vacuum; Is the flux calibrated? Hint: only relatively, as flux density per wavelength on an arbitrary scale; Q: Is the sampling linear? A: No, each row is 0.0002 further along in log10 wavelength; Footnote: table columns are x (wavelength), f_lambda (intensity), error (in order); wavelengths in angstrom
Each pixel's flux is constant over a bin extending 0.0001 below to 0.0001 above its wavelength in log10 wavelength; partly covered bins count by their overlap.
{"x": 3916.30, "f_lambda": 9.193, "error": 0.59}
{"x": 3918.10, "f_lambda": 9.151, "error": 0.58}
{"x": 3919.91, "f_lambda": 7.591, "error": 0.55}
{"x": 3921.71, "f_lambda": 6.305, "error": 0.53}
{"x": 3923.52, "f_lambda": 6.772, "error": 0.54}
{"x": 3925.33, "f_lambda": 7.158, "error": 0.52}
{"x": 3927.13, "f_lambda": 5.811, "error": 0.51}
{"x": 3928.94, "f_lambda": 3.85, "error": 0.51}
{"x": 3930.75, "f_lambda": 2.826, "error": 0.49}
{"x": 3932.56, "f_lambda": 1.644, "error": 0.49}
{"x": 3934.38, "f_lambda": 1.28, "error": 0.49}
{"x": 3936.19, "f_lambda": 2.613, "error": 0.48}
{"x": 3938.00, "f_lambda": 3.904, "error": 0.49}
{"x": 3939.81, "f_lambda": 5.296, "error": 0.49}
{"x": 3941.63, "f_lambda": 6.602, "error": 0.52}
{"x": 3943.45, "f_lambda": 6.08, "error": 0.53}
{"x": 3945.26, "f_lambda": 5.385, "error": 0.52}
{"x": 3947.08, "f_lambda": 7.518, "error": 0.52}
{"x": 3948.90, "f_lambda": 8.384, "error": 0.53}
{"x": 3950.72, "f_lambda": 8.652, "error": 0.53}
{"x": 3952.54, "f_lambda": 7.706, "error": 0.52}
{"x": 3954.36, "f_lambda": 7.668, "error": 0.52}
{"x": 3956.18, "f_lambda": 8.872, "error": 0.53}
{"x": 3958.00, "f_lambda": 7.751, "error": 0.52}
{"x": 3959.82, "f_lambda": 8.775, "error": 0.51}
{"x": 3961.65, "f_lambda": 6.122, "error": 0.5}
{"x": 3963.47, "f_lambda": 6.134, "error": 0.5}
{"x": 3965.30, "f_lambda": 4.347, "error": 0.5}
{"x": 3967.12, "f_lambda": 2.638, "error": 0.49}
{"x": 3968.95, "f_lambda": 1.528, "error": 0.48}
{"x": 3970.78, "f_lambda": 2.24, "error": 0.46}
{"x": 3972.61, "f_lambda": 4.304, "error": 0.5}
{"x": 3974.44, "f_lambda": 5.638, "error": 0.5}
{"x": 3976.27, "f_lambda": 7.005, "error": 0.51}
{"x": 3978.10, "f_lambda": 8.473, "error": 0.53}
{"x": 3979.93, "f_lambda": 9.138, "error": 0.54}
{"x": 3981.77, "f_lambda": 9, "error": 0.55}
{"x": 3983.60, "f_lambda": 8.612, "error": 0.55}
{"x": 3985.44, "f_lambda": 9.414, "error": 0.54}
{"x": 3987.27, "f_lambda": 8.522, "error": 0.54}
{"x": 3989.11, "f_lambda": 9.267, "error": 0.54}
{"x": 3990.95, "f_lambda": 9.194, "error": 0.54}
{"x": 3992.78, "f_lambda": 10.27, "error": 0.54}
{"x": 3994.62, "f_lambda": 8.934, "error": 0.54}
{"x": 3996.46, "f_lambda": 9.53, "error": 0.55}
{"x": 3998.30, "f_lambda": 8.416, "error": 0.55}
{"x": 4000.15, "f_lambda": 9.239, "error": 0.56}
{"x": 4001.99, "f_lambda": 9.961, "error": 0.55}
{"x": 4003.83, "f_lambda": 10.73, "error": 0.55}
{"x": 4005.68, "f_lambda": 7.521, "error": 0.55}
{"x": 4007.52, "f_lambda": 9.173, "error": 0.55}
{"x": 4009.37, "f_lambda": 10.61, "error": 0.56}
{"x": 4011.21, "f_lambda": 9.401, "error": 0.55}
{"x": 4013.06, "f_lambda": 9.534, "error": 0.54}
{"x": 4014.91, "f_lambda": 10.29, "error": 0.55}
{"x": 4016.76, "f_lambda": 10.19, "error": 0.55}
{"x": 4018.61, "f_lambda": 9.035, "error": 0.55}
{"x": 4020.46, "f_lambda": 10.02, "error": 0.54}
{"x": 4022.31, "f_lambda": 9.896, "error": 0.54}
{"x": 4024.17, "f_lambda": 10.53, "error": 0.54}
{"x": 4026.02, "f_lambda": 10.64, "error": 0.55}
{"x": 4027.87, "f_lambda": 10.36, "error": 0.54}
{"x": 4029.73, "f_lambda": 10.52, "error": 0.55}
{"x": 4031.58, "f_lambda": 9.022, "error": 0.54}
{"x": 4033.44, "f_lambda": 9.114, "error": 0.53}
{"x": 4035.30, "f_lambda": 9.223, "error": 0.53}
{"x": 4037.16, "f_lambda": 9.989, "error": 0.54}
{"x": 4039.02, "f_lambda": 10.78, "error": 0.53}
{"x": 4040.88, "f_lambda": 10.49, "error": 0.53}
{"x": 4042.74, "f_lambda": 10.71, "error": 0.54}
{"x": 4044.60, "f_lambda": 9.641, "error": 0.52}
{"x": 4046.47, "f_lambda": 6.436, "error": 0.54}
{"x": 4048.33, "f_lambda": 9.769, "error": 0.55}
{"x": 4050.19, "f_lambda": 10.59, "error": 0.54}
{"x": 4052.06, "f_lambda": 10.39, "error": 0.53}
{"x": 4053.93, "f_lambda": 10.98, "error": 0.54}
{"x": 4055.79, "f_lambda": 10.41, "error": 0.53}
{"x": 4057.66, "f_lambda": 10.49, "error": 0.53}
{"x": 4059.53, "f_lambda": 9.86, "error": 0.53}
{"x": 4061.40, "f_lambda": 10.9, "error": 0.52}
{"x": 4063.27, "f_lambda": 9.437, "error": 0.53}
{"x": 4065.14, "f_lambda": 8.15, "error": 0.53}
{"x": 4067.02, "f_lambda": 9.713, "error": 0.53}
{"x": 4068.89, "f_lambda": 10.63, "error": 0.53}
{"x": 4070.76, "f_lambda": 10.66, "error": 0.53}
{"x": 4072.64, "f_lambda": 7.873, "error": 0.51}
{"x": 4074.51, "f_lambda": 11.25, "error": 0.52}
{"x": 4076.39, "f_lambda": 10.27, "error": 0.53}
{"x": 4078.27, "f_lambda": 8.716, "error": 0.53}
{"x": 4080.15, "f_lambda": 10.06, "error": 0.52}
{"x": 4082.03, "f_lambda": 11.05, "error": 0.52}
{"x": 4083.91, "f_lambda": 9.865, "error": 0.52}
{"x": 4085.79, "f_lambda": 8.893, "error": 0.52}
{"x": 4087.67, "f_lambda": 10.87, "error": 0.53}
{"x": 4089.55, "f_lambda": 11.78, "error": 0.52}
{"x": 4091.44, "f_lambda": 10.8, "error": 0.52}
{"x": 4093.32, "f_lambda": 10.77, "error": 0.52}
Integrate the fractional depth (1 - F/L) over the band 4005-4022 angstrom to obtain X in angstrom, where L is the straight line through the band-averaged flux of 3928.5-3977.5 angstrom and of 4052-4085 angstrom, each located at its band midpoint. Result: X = -3.8 angstrom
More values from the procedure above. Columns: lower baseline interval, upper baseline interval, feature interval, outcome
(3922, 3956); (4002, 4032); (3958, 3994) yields 3.7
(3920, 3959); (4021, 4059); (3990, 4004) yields -2.1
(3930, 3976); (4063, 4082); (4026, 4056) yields -4.6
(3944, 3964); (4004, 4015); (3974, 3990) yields 0.2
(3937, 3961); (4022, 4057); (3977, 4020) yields -3.2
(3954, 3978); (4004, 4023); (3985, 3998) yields -2.5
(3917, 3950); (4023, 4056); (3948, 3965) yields -3.2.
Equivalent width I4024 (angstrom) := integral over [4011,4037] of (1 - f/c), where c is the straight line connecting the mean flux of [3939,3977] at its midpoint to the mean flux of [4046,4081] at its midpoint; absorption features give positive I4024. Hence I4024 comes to -4.3 angstrom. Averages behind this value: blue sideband 6.12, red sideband 9.86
